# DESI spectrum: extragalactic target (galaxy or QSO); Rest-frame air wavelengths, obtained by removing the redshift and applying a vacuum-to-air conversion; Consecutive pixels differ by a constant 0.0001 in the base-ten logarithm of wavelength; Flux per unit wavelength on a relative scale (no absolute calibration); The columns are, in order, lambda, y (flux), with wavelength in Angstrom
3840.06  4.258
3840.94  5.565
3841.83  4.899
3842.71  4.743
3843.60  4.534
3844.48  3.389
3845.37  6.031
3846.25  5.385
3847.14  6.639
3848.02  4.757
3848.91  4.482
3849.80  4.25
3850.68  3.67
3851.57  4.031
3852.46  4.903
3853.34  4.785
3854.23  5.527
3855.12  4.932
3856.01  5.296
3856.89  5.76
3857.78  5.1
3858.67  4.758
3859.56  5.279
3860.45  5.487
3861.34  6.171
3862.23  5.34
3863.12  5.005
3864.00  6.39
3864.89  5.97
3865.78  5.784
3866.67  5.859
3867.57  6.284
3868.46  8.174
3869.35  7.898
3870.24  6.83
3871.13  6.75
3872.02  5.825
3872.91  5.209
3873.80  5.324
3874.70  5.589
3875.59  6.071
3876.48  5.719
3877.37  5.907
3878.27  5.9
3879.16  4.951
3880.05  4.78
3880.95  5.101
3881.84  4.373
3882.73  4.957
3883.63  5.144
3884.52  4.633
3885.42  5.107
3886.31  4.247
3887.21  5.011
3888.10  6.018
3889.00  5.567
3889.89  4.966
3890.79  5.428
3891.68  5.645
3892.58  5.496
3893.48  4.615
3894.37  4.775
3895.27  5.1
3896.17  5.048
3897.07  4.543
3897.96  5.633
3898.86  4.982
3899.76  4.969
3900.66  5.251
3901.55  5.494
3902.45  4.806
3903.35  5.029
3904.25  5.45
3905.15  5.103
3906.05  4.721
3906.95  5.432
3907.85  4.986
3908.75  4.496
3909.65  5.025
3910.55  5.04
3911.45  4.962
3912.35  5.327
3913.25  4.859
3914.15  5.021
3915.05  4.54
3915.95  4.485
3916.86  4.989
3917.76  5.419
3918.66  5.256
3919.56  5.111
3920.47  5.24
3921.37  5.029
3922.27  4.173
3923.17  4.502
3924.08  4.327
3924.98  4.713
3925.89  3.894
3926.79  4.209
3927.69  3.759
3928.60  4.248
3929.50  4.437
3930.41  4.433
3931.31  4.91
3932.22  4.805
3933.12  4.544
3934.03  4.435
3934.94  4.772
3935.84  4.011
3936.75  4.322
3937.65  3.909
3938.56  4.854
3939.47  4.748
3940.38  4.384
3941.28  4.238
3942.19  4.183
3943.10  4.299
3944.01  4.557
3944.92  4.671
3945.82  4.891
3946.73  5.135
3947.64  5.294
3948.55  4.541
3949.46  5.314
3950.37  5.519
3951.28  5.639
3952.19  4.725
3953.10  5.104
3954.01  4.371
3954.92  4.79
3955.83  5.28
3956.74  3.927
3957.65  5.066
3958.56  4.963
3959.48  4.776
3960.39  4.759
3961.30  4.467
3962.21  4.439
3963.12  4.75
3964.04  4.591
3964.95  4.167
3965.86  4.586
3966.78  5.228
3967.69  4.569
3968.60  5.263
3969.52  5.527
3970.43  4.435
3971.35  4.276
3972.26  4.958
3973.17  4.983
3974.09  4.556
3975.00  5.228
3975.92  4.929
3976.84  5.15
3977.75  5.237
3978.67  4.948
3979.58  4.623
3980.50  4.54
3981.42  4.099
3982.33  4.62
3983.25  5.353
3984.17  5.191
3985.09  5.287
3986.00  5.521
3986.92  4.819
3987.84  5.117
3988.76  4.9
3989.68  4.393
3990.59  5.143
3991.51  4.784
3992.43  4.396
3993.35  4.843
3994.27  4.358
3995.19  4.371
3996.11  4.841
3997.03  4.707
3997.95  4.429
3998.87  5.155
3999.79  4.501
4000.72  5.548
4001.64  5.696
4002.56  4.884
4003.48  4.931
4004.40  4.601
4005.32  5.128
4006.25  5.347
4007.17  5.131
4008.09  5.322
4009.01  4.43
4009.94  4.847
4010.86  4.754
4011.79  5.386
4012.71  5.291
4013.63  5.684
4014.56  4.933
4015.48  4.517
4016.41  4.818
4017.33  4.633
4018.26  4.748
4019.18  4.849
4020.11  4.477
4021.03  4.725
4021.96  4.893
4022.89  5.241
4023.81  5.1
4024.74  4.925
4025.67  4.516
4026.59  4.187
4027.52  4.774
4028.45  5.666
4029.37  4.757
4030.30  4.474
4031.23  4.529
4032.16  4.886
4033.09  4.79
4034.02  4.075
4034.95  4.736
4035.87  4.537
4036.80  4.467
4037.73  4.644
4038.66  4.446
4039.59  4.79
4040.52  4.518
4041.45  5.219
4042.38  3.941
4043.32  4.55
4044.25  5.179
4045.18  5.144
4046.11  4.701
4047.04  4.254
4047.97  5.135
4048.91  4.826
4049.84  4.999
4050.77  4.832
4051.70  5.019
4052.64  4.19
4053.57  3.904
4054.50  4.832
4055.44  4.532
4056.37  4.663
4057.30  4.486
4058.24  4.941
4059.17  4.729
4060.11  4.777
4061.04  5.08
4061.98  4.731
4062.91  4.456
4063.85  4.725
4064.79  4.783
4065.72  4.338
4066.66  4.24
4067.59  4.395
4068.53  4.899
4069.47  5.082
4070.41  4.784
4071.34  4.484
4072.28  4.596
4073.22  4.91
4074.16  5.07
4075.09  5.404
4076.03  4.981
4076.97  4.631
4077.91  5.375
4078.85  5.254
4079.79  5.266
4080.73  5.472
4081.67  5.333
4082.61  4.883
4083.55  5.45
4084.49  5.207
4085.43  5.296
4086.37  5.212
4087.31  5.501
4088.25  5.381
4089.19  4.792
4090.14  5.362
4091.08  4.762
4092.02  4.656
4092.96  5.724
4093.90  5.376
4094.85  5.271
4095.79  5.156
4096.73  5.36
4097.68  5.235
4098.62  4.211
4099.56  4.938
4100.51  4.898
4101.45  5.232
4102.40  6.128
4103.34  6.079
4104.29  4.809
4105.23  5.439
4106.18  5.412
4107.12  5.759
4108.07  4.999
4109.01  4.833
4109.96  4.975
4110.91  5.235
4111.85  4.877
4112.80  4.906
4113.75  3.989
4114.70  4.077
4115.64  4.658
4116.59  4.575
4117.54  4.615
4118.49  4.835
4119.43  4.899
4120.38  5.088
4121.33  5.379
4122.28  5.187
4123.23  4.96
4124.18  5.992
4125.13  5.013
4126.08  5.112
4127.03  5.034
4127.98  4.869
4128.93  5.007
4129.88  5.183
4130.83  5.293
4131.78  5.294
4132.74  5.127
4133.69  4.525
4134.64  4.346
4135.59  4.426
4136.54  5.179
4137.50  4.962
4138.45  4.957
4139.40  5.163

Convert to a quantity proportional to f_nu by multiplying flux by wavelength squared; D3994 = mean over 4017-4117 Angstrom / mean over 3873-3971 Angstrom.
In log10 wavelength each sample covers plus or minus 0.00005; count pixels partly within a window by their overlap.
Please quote 1.1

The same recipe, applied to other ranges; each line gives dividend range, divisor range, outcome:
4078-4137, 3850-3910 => 1.07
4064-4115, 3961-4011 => 1.10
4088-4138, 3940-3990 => 1.12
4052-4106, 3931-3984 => 1.11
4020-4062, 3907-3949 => 1.07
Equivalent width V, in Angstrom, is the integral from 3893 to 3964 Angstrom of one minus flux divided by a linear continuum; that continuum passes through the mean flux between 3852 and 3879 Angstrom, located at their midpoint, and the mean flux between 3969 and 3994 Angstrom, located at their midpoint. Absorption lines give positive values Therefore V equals 6.9 Angstrom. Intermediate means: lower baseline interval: 5.79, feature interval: 4.78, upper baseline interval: 4.88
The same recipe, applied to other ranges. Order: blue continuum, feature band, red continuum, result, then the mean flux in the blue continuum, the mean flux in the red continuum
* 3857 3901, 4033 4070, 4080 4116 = 3.9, 5.49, 5.13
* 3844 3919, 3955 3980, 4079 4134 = 2.0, 5.28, 5.11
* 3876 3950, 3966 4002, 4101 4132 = 0.5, 4.87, 5.08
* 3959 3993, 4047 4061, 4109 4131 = 0.5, 4.83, 4.94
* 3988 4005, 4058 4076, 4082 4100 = 1.1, 4.81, 5.15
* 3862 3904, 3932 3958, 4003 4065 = 2.5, 5.48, 4.78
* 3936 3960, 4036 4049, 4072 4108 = 0.9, 4.74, 5.21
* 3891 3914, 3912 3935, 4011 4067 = 1.6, 5.08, 4.74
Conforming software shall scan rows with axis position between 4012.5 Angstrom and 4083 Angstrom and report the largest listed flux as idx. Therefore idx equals 5.684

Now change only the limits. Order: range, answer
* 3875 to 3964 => 6.071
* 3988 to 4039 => 5.696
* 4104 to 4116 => 5.759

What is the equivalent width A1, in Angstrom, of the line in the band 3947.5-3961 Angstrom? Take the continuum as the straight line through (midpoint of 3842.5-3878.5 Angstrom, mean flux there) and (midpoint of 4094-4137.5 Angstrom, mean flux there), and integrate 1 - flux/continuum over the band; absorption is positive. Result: 1.0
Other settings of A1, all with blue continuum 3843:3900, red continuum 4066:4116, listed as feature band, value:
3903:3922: 1.0 Angstrom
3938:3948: 1.2 Angstrom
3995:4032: 1.9 Angstrom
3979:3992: 0.8 Angstrom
